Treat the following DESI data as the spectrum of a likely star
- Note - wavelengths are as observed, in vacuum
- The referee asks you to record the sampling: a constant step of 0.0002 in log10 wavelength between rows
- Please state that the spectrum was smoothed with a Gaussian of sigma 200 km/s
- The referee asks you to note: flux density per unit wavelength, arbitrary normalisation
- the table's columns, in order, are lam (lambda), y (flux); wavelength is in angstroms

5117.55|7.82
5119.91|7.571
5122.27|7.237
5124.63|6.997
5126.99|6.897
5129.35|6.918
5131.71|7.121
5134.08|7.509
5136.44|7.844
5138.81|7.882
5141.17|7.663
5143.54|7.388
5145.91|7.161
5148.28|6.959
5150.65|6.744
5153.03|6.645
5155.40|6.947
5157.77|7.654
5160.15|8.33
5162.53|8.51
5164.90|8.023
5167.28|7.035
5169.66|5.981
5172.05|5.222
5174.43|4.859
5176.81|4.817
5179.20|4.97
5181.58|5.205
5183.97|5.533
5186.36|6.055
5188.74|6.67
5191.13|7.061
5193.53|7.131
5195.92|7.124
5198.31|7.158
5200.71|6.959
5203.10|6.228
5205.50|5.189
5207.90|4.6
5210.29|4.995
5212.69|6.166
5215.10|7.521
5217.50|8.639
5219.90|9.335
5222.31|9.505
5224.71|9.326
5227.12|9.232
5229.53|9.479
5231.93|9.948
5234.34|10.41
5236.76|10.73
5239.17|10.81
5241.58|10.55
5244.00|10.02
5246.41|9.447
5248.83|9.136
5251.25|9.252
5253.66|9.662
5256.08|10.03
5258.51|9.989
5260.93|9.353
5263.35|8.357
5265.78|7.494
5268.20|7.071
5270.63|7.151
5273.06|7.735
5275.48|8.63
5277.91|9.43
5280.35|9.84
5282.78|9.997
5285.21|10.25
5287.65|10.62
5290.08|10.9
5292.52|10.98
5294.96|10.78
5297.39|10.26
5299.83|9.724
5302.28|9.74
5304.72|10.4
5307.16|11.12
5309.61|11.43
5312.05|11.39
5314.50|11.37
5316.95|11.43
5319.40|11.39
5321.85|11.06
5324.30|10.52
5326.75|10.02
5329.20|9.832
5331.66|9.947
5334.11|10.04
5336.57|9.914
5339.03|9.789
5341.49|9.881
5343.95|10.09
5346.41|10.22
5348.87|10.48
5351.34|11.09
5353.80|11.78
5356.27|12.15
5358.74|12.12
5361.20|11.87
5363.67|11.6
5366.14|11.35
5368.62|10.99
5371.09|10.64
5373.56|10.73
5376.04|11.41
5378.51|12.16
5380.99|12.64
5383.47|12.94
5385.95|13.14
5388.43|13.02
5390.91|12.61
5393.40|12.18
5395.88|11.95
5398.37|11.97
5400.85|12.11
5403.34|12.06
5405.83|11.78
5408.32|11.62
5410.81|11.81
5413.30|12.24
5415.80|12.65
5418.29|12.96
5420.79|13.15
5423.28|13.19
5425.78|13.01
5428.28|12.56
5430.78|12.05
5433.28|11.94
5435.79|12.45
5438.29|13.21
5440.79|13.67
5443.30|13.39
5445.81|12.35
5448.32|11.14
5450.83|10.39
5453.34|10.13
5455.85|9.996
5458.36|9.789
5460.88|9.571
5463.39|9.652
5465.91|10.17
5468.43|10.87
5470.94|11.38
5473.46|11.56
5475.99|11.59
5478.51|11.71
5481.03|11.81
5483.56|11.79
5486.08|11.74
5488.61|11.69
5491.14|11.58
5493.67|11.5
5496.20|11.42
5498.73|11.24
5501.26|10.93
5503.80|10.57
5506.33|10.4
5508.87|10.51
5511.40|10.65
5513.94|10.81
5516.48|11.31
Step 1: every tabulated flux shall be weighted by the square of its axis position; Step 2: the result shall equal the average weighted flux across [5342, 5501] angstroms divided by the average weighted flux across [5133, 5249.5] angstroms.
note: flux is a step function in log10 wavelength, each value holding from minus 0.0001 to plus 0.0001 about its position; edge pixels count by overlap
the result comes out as 1.7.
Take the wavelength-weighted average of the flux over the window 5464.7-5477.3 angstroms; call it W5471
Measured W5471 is 11.1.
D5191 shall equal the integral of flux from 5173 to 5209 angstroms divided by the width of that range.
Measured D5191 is 5.97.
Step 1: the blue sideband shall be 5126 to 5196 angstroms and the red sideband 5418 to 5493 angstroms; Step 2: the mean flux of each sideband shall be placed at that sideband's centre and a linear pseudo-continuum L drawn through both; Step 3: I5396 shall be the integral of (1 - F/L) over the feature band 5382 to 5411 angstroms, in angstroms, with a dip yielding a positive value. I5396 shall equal -4.4 angstroms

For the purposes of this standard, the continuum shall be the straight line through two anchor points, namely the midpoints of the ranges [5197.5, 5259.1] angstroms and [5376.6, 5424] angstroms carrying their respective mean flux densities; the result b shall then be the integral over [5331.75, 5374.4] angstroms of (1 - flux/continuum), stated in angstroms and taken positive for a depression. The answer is 2.0 angstroms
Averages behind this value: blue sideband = 8.63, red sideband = 12.4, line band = 10.8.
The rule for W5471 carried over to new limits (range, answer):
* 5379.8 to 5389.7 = 12.9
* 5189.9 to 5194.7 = 7.08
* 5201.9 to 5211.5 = 5.26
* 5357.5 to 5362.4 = 12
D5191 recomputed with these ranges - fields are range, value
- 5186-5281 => 8.35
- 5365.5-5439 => 12.2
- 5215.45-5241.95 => 9.72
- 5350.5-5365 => 11.8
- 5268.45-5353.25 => 10.2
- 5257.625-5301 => 9.36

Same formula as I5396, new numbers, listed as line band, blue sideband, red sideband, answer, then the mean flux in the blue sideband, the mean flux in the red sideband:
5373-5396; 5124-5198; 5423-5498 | -4.4 angstroms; 6.8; 11.6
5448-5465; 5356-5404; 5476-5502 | 2.4 angstroms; 12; 11.6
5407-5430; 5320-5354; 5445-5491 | -4.0 angstroms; 10.3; 11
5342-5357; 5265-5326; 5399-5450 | 0.2 angstroms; 10.1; 12.4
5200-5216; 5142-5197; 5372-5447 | 3.5 angstroms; 6.61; 12.4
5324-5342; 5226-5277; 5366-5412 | 1.5 angstroms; 9.26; 12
